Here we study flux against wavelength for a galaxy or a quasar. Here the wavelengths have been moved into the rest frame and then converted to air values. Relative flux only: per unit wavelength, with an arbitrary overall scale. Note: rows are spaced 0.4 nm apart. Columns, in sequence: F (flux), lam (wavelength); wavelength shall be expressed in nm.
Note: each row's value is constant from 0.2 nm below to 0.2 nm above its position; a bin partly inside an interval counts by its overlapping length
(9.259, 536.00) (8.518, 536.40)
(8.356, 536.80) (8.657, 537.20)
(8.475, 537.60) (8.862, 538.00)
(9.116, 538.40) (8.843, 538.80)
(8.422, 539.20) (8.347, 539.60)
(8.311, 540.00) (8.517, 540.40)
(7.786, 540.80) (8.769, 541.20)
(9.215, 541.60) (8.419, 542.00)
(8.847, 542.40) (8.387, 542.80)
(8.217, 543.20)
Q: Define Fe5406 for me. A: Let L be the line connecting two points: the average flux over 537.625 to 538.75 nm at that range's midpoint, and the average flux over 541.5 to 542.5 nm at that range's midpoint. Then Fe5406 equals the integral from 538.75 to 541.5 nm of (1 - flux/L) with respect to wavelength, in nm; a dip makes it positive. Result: 0.13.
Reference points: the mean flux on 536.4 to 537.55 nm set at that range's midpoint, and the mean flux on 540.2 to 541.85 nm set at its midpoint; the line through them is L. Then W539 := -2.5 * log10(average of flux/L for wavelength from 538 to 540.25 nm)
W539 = -0.01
